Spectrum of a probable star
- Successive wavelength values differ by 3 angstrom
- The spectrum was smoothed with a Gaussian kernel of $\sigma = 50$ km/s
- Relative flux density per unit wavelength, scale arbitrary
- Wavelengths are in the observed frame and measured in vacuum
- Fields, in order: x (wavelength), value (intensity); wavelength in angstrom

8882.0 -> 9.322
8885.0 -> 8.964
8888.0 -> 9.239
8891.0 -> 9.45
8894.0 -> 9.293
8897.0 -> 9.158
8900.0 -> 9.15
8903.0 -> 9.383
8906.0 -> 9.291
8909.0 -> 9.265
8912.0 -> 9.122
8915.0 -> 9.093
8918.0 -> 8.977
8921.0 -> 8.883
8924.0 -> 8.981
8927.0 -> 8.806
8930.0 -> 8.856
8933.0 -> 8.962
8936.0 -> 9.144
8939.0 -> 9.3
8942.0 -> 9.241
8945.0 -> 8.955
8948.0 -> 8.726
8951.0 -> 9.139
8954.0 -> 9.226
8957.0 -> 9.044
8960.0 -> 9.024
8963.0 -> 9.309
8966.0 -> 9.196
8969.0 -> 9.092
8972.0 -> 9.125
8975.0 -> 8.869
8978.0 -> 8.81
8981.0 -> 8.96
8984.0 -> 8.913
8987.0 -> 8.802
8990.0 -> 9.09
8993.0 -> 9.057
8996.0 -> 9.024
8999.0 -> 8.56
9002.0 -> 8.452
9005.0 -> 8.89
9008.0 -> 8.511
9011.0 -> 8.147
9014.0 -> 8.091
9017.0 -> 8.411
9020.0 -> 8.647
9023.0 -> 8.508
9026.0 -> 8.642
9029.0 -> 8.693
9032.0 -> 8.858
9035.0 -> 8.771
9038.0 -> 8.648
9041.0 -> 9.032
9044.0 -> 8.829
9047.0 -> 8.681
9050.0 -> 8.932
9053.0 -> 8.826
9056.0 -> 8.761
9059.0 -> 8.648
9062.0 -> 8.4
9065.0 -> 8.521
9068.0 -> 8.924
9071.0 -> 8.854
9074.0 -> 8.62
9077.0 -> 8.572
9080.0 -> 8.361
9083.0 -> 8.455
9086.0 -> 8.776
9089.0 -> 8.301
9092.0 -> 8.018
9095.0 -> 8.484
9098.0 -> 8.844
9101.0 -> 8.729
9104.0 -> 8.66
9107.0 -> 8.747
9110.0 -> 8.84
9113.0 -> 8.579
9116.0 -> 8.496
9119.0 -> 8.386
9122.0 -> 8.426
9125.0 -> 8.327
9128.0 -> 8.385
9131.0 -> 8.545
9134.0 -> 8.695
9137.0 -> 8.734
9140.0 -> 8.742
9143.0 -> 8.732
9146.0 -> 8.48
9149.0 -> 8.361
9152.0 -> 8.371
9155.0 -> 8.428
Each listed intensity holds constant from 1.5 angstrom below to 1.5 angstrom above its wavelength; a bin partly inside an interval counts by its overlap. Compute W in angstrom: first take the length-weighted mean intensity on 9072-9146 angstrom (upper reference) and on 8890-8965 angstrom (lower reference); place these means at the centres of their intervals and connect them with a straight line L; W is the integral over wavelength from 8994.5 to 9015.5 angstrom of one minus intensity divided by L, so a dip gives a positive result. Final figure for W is 0.83 angstrom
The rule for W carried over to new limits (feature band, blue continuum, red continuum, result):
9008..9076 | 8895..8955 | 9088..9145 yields 0.87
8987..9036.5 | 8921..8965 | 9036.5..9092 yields 0.98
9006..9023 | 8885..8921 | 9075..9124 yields 0.84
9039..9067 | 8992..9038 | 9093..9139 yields -0.44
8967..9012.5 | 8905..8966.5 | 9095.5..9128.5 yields 0.50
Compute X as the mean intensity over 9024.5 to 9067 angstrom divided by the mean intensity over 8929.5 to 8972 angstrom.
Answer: 0.96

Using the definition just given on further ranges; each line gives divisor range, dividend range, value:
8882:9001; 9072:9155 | 0.94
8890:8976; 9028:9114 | 0.95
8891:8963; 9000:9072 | 0.95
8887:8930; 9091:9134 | 0.94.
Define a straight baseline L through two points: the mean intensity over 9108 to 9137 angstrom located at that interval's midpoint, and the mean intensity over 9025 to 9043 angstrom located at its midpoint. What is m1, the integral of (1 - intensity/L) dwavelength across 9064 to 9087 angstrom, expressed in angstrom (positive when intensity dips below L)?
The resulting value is 0.1 angstrom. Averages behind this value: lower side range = 8.78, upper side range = 8.53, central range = 8.63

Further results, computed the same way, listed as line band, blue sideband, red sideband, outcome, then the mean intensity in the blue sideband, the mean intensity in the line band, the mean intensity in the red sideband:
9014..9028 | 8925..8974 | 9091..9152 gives 0.6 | 9.07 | 8.51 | 8.56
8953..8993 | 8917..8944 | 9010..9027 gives -1.4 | 9.02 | 9.03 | 8.41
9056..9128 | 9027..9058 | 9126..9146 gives 1.2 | 8.8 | 8.56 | 8.62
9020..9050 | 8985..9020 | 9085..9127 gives -0.5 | 8.64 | 8.75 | 8.54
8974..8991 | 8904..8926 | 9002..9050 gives -0.2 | 9.09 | 8.9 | 8.63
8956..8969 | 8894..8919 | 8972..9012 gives -0.3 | 9.19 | 9.14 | 8.8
